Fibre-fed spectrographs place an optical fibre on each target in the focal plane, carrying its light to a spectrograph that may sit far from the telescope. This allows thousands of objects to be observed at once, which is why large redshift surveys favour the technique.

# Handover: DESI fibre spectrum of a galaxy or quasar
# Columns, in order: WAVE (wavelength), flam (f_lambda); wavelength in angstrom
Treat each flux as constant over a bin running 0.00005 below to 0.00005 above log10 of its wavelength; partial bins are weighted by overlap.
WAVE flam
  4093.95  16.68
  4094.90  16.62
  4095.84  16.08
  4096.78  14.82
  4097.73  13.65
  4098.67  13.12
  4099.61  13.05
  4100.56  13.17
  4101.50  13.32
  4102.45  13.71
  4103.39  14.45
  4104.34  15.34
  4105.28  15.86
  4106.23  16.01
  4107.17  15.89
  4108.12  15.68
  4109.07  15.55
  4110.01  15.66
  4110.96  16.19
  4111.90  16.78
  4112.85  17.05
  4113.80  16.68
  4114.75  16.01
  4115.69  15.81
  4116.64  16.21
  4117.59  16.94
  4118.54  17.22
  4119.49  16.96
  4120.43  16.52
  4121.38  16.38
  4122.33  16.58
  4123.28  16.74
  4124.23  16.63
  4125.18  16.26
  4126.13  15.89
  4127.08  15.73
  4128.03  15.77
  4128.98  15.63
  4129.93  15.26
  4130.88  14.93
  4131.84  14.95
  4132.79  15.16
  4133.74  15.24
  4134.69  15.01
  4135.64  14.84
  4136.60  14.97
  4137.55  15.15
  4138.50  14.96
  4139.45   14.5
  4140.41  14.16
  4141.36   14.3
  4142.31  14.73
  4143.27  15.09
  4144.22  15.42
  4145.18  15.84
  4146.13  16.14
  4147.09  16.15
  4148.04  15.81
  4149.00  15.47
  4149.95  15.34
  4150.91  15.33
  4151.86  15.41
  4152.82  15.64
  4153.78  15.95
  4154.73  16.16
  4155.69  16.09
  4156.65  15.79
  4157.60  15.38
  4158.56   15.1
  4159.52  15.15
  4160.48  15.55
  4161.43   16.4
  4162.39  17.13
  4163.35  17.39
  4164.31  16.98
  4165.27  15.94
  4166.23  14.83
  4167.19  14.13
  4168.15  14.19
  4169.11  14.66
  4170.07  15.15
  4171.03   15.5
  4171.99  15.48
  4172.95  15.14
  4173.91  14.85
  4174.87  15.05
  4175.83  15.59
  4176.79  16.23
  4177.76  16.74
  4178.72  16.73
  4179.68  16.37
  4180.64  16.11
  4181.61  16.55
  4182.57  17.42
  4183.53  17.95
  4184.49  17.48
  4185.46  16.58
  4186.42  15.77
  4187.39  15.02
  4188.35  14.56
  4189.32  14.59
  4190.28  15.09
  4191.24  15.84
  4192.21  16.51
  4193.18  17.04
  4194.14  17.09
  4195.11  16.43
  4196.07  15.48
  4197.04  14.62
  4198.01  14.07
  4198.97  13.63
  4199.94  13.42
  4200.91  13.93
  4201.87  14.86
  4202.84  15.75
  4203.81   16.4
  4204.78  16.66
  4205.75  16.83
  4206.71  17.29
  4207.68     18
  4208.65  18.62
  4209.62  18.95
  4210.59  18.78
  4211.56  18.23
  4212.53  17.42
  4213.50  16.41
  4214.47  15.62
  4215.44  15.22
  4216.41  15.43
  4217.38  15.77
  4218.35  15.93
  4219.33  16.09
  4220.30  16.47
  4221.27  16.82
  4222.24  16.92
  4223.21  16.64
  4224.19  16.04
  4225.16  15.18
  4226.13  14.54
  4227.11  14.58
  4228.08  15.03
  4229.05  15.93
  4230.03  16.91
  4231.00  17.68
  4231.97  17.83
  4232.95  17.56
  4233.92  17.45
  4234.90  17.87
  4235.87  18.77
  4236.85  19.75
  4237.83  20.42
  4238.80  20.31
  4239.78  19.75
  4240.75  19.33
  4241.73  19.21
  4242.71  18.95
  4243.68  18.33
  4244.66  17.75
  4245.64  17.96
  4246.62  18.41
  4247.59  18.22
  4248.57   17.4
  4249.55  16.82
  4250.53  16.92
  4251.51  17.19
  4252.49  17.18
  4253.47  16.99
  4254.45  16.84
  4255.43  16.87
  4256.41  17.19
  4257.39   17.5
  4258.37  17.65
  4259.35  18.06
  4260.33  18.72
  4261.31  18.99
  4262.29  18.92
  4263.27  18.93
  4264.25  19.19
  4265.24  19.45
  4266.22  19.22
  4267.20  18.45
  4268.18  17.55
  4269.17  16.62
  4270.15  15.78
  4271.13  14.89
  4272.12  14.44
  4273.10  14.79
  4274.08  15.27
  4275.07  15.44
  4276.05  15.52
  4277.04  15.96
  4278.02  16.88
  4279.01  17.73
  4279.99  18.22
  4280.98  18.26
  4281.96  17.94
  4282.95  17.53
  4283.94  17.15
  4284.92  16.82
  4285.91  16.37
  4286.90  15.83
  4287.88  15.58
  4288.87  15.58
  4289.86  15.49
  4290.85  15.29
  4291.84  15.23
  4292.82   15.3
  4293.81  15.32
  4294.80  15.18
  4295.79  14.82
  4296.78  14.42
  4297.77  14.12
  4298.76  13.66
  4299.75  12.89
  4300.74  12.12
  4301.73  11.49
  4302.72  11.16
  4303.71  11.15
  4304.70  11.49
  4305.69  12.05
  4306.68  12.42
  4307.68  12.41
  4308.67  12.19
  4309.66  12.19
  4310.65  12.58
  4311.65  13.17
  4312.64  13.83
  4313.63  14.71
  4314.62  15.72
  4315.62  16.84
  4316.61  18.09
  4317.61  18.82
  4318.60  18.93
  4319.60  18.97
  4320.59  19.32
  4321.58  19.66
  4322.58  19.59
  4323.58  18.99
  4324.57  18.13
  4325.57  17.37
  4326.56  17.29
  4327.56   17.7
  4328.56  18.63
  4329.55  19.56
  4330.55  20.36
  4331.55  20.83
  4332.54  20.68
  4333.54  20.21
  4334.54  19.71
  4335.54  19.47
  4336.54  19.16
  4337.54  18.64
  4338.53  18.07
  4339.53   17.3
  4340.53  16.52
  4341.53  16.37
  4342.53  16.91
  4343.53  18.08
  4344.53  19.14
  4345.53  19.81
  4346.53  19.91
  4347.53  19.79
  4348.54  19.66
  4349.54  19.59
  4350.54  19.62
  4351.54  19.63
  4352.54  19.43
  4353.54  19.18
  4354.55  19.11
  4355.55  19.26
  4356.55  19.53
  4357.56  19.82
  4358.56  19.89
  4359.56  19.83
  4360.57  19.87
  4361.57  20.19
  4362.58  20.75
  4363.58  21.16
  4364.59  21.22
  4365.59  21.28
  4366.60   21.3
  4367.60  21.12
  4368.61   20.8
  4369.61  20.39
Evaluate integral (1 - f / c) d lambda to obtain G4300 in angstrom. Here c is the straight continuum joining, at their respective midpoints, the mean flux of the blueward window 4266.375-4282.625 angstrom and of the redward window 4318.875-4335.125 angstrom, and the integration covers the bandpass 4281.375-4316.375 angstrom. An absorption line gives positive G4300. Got 6.7 angstrom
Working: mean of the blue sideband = 16.6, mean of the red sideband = 19.2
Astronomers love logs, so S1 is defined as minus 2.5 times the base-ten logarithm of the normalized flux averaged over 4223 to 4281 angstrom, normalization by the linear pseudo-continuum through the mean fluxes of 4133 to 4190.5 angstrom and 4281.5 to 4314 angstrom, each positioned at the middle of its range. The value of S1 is -0.19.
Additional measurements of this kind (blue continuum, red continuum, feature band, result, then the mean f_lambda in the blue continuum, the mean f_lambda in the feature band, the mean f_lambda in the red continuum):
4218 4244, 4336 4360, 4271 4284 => 0.100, 17.4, 16.4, 18.9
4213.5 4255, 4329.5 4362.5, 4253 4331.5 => 0.127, 17.2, 16.2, 19.3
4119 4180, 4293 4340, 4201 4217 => -0.068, 15.6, 16.8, 16.2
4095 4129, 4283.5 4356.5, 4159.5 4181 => 0.017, 15.7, 15.7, 16.8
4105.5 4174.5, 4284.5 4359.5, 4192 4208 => 0.024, 15.7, 15.7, 16.9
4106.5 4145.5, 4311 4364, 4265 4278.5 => 0.088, 15.7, 16.4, 18.7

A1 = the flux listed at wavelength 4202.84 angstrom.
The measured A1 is 15.75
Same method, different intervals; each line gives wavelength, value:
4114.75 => 16.01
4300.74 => 12.12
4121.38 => 16.38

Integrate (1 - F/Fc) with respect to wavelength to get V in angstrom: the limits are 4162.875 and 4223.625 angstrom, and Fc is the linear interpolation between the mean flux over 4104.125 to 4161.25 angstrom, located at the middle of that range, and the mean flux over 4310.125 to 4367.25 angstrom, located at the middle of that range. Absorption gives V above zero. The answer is 2.1 angstrom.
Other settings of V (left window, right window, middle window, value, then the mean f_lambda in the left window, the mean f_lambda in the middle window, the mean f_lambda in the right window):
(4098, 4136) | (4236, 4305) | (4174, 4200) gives 0.3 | 15.6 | 15.9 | 16.7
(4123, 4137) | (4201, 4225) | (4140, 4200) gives 1.5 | 15.5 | 15.7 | 16.6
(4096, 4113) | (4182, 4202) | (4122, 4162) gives -0.7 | 14.9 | 15.5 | 15.6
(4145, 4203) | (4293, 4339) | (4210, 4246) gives -3.2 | 15.7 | 17.3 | 16.2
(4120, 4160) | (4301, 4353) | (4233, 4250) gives -2.3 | 15.5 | 18.6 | 17.2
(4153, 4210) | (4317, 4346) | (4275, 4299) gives 2.5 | 15.9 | 16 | 18.8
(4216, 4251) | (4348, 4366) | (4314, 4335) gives 0.5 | 17.4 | 18.8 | 19.9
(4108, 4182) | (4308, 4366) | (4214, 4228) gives 0.9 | 15.7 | 15.8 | 18.5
